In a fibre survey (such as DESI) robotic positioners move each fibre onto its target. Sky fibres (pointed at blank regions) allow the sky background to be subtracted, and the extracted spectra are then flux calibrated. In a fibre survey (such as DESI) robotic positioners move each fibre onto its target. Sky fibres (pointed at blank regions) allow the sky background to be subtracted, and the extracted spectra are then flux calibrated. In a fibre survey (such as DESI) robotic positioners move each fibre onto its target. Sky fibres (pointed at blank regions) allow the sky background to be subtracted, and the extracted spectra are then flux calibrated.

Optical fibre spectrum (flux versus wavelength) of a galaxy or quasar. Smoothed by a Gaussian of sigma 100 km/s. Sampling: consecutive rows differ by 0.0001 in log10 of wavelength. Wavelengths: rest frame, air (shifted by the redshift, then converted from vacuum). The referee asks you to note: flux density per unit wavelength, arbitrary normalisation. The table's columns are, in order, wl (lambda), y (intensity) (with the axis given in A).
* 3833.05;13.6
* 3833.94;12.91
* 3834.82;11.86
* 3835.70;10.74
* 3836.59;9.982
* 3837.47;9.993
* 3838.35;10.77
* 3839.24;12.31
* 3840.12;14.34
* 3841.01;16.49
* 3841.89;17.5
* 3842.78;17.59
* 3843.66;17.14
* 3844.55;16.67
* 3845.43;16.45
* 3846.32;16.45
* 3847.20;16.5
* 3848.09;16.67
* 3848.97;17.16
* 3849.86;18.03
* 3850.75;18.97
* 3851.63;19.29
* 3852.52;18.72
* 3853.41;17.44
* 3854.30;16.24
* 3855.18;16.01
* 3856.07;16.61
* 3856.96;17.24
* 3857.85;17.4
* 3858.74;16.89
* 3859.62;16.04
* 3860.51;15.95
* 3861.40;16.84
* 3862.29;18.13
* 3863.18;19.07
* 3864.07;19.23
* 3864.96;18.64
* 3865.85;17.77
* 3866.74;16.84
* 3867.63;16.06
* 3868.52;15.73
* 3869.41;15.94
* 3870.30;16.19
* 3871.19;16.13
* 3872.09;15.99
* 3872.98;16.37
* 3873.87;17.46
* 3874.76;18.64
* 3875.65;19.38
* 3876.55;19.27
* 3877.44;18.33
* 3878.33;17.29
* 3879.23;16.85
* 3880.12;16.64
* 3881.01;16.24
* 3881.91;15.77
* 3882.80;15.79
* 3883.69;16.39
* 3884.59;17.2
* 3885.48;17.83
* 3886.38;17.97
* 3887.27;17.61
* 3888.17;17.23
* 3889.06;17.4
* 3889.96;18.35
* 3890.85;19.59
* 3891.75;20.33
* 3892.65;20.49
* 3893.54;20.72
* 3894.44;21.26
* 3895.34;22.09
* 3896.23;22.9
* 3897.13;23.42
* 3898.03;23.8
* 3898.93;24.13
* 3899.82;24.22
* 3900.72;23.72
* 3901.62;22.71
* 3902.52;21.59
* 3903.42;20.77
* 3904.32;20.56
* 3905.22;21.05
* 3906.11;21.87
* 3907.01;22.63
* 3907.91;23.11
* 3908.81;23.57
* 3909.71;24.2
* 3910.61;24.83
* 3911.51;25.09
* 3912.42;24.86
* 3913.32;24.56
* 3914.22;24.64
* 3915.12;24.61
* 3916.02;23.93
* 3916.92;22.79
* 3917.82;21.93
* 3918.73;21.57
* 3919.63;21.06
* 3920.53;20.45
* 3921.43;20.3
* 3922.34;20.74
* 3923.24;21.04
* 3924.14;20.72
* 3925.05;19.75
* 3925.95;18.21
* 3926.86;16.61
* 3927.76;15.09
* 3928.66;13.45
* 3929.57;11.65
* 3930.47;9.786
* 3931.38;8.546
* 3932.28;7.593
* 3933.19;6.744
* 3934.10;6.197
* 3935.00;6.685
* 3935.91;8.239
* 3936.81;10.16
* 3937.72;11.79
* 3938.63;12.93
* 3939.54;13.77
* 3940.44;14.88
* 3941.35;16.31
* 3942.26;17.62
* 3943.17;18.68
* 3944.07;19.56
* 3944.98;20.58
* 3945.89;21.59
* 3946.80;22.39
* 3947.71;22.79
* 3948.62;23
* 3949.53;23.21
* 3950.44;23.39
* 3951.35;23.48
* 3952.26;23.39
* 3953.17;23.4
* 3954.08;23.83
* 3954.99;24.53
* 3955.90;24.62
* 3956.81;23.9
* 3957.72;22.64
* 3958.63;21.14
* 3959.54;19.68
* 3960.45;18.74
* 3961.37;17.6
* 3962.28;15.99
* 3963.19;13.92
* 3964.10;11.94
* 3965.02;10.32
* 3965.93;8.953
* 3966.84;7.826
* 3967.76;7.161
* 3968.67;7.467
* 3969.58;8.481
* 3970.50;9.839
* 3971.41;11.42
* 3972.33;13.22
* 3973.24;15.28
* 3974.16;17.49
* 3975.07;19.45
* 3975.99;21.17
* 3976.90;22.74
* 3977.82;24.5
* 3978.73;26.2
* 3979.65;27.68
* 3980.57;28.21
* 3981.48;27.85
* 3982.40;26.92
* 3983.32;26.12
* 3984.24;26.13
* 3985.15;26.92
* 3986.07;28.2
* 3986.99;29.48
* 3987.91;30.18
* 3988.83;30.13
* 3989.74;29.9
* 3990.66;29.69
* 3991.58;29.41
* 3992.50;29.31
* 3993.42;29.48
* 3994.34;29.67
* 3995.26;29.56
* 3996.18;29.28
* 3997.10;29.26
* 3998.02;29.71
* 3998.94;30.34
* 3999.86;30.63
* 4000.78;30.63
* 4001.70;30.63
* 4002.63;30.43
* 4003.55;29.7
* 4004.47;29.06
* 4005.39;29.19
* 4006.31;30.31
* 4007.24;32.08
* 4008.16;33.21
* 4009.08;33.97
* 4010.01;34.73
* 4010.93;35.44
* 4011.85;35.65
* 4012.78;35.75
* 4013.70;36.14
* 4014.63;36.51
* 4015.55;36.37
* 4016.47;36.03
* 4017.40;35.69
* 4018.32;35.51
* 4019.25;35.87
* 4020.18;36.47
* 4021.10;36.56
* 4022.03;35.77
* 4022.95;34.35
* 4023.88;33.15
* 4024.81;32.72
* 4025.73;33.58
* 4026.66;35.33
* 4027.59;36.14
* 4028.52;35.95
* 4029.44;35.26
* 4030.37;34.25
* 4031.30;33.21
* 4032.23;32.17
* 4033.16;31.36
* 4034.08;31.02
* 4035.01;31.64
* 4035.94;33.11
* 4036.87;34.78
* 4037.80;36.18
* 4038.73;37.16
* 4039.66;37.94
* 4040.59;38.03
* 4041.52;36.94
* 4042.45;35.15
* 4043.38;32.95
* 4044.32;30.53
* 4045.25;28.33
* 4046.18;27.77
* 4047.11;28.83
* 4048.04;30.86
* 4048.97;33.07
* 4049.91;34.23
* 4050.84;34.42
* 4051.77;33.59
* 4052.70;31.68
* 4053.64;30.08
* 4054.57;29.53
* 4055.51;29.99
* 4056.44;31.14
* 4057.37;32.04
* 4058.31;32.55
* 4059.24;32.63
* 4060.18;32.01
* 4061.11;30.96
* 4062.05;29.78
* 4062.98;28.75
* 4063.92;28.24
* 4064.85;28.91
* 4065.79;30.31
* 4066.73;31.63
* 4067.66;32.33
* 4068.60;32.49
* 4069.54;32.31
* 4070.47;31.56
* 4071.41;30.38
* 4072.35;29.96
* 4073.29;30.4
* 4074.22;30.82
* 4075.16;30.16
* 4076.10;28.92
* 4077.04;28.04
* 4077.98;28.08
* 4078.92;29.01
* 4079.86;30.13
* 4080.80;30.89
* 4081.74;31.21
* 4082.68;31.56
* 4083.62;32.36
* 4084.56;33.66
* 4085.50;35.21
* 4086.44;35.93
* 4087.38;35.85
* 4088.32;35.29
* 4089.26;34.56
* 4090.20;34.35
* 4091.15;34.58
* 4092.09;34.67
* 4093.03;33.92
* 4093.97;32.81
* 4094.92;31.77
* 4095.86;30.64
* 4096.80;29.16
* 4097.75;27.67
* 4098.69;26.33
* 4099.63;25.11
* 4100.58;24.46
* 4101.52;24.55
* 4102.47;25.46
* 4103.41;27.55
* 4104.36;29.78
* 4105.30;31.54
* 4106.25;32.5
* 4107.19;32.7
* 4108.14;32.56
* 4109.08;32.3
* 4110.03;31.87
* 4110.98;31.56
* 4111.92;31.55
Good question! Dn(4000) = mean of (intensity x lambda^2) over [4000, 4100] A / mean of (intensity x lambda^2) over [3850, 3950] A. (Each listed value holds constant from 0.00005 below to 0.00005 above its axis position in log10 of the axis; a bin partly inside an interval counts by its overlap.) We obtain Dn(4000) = 1.90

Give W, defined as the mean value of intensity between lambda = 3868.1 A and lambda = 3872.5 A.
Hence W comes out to 16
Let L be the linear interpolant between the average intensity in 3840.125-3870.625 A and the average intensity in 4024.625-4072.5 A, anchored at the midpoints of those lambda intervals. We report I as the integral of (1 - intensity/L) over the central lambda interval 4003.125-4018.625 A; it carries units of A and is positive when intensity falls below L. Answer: -2.30 A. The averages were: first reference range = 17.1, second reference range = 32.4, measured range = 33.9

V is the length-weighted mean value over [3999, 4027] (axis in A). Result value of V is 33.7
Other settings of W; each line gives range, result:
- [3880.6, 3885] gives 16.3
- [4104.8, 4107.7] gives 32.2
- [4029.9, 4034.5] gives 32.4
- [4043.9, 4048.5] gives 29.3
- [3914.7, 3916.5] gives 24.3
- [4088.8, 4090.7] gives 34.3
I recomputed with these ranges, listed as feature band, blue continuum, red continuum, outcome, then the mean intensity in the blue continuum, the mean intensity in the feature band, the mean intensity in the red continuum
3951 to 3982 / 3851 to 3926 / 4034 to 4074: 8.64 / 19.6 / 18.4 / 32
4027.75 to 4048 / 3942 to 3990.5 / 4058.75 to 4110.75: -4.98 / 20.7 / 33.4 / 30.9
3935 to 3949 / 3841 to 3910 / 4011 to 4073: 4.52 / 18.6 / 16.6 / 33.1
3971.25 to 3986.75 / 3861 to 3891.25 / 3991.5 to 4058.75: 2.72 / 17.4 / 23.2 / 32.9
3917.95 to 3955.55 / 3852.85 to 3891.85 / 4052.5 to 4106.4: 7.41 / 17.3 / 17.3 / 30.8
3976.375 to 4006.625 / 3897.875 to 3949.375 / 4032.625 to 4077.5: -3.72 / 18.9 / 28.7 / 31.8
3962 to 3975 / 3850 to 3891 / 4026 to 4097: 7.00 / 17.3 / 11.6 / 32.3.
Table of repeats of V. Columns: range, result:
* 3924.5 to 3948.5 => 14.4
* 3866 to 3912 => 19.6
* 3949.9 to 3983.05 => 18.8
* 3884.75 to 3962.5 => 19.6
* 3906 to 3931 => 20.8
